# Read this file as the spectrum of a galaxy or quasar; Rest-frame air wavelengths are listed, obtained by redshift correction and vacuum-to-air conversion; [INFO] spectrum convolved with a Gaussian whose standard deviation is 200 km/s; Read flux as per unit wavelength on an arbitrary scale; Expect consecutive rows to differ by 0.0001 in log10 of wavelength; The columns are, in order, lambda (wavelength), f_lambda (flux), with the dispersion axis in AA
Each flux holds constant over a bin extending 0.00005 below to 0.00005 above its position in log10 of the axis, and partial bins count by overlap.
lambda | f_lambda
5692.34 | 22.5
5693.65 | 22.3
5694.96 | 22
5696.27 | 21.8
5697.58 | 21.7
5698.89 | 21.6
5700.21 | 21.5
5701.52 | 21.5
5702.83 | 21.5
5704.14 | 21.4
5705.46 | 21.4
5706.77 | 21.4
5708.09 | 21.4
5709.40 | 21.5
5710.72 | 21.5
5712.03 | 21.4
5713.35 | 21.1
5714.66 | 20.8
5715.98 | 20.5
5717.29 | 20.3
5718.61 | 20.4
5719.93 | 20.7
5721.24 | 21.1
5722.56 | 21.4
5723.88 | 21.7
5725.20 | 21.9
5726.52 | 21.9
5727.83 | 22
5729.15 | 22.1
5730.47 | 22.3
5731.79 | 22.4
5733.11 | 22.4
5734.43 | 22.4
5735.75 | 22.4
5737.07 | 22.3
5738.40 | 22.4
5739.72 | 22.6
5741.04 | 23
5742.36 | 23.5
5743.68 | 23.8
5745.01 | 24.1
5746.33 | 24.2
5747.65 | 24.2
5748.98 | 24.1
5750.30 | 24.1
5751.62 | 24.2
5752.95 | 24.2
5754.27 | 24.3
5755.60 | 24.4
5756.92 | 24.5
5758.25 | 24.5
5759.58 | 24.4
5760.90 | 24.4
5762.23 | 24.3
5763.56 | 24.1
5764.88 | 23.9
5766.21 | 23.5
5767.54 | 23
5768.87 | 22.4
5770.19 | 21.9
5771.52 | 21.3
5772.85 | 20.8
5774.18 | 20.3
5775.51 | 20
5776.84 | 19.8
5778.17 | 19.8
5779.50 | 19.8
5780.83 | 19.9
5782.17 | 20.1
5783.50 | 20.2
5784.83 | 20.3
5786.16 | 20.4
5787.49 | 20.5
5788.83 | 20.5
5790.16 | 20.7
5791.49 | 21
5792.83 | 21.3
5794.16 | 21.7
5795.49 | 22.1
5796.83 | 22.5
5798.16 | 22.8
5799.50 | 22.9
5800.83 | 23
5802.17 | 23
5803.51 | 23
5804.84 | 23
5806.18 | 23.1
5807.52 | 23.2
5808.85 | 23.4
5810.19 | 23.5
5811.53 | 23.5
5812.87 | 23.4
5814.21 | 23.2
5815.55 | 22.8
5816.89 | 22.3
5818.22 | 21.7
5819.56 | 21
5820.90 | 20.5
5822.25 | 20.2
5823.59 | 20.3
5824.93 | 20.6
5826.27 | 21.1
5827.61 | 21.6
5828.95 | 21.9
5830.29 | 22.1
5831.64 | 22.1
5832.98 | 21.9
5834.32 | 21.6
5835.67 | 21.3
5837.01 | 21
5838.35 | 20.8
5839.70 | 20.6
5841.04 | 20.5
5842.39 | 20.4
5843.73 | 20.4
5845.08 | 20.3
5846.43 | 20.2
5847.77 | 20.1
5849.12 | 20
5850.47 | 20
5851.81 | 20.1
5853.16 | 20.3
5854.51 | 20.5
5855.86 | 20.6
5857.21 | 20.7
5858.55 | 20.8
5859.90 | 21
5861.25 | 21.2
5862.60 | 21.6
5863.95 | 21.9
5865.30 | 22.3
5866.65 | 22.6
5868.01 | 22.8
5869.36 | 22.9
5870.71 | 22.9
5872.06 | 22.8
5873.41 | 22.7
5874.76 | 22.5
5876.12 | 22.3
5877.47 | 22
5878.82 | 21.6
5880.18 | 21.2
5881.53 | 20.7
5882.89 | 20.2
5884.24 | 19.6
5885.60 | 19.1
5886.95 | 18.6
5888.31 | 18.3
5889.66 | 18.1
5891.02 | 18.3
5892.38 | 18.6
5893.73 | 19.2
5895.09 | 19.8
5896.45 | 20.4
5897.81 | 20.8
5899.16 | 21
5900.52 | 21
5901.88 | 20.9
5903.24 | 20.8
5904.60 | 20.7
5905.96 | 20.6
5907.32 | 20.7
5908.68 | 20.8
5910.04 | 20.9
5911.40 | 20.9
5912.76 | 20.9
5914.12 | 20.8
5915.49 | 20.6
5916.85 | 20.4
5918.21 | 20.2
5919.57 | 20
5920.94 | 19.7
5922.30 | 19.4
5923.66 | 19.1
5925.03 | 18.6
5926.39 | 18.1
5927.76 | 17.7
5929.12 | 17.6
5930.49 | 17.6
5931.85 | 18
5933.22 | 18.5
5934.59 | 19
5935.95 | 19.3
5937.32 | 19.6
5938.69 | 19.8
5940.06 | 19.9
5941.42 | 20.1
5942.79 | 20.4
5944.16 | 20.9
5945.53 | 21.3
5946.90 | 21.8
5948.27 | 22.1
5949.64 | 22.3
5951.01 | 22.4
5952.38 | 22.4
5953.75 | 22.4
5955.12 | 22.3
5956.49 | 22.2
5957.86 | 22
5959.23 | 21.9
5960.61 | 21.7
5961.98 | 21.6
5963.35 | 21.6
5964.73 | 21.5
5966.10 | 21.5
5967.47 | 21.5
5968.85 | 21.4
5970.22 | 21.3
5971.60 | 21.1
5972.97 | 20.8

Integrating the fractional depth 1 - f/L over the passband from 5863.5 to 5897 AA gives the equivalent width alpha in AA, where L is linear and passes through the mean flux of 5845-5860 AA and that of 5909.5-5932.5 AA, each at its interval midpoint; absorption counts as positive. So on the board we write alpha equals -1.4 AA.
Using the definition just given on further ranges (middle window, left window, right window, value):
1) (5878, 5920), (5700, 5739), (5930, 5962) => 1.56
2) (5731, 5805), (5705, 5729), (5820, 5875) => -4.15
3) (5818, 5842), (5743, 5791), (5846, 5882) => 0.70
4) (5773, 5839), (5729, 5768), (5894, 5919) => 2.71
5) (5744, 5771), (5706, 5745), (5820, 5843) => -2.87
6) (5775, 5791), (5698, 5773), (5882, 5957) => 1.25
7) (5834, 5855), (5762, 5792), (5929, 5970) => 0.58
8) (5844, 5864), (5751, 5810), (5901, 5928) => 0.48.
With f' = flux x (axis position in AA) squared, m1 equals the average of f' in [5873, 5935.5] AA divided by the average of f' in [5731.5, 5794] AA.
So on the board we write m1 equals 0.9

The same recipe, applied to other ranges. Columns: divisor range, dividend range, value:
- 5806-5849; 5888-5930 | 0.95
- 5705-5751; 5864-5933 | 0.97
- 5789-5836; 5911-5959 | 0.96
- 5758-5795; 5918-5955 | 0.98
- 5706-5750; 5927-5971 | 1.01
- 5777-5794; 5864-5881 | 1.13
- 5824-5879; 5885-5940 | 0.94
